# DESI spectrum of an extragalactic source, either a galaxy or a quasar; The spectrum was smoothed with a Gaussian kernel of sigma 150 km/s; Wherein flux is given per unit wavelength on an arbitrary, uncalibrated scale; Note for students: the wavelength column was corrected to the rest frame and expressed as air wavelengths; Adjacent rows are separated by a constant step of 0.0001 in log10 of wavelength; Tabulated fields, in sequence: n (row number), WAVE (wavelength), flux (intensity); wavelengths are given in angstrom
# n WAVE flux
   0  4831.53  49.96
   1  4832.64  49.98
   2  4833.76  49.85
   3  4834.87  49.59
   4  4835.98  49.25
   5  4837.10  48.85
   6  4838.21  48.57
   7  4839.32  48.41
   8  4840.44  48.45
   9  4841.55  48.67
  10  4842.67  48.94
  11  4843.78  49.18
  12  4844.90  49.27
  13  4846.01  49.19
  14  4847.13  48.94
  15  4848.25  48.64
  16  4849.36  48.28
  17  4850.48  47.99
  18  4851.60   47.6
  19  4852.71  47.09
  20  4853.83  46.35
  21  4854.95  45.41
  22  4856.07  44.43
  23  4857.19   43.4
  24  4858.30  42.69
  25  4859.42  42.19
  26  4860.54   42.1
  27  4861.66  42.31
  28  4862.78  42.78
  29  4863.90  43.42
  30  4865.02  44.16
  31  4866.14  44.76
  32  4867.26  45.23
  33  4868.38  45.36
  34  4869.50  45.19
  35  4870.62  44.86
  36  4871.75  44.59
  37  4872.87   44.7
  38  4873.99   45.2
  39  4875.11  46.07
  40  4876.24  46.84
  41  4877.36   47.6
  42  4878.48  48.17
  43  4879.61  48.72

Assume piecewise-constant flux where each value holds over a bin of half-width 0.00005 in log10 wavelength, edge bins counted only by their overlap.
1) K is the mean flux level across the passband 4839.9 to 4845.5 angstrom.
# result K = 49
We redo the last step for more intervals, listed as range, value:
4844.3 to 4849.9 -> 48.9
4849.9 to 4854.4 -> 47.2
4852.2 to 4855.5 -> 46.2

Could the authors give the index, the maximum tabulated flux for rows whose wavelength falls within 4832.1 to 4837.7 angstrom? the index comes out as 49.98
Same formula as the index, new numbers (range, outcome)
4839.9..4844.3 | 49.18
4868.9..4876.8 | 46.84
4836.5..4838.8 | 48.85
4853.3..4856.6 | 46.35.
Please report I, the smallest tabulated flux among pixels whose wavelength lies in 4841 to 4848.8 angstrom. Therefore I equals 48.64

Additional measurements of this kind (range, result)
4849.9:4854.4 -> 46.35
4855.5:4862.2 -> 42.1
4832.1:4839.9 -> 48.41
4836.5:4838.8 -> 48.57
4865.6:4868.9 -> 44.76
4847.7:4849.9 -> 48.28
